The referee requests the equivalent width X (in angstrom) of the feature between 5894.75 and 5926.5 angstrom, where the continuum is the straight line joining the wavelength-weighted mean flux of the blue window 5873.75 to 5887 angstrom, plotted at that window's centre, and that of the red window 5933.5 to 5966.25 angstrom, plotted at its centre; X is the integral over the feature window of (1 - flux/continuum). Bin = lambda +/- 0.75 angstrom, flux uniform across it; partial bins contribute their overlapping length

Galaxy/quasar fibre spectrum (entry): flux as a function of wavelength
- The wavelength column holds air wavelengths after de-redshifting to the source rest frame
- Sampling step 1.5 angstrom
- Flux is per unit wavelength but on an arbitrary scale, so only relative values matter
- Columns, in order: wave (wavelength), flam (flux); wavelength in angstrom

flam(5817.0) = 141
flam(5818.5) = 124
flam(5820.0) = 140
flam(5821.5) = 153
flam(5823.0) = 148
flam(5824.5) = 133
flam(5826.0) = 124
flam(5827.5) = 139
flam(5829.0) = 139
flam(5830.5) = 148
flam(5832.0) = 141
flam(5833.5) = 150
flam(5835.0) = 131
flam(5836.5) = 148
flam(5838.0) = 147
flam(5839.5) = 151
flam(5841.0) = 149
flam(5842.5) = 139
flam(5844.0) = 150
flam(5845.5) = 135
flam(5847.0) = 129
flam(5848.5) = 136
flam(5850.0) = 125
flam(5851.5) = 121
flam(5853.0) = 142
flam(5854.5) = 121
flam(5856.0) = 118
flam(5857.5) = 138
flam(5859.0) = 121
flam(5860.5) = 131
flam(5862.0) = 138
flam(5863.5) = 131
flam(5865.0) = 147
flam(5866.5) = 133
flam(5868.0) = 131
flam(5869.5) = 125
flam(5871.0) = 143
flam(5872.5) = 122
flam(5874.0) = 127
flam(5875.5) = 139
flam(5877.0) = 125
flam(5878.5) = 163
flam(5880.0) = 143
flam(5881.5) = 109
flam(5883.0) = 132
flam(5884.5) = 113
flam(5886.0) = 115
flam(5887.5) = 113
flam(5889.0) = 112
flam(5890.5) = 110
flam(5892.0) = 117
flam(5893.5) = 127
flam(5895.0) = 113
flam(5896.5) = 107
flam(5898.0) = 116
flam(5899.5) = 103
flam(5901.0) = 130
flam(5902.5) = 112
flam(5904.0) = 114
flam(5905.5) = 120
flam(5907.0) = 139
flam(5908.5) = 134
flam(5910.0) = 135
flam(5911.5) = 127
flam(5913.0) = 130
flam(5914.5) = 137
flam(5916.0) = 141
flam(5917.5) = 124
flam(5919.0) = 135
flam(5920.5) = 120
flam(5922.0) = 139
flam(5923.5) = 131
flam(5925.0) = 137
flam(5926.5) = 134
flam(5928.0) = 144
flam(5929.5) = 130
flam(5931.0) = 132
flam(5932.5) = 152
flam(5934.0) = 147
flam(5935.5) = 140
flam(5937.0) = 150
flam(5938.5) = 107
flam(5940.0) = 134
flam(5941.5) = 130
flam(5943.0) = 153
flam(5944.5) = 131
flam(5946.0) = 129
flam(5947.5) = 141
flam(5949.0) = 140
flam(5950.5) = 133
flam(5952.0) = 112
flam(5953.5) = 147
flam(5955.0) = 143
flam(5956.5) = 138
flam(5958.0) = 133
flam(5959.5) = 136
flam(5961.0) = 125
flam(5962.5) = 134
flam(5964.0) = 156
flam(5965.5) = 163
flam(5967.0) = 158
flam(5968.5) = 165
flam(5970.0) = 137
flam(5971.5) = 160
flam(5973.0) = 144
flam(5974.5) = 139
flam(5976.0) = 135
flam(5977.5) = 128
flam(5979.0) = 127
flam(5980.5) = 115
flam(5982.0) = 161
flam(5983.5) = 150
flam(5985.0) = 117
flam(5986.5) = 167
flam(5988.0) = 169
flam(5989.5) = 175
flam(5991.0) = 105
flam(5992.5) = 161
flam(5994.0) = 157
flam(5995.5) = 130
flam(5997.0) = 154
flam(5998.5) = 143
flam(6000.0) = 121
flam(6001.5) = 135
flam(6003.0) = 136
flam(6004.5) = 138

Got 1.6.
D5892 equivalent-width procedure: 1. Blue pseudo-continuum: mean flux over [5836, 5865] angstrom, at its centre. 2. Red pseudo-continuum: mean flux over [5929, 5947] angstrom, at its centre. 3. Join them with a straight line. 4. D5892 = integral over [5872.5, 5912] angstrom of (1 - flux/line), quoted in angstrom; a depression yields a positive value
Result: 3.80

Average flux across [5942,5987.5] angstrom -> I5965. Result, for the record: 141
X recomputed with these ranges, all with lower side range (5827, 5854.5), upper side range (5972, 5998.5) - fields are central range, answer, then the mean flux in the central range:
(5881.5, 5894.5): 2.2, 117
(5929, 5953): 1.2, 135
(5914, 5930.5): 0.9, 134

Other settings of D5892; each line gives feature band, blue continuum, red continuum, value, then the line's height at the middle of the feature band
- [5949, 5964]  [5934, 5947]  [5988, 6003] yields 0.29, 138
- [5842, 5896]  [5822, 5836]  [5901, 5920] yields 2.35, 134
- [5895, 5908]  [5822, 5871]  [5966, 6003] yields 2.02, 139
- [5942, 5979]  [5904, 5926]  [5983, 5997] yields 0.30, 142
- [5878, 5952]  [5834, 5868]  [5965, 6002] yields 5.89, 140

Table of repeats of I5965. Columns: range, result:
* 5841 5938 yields 130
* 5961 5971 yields 150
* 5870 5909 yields 123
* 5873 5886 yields 130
